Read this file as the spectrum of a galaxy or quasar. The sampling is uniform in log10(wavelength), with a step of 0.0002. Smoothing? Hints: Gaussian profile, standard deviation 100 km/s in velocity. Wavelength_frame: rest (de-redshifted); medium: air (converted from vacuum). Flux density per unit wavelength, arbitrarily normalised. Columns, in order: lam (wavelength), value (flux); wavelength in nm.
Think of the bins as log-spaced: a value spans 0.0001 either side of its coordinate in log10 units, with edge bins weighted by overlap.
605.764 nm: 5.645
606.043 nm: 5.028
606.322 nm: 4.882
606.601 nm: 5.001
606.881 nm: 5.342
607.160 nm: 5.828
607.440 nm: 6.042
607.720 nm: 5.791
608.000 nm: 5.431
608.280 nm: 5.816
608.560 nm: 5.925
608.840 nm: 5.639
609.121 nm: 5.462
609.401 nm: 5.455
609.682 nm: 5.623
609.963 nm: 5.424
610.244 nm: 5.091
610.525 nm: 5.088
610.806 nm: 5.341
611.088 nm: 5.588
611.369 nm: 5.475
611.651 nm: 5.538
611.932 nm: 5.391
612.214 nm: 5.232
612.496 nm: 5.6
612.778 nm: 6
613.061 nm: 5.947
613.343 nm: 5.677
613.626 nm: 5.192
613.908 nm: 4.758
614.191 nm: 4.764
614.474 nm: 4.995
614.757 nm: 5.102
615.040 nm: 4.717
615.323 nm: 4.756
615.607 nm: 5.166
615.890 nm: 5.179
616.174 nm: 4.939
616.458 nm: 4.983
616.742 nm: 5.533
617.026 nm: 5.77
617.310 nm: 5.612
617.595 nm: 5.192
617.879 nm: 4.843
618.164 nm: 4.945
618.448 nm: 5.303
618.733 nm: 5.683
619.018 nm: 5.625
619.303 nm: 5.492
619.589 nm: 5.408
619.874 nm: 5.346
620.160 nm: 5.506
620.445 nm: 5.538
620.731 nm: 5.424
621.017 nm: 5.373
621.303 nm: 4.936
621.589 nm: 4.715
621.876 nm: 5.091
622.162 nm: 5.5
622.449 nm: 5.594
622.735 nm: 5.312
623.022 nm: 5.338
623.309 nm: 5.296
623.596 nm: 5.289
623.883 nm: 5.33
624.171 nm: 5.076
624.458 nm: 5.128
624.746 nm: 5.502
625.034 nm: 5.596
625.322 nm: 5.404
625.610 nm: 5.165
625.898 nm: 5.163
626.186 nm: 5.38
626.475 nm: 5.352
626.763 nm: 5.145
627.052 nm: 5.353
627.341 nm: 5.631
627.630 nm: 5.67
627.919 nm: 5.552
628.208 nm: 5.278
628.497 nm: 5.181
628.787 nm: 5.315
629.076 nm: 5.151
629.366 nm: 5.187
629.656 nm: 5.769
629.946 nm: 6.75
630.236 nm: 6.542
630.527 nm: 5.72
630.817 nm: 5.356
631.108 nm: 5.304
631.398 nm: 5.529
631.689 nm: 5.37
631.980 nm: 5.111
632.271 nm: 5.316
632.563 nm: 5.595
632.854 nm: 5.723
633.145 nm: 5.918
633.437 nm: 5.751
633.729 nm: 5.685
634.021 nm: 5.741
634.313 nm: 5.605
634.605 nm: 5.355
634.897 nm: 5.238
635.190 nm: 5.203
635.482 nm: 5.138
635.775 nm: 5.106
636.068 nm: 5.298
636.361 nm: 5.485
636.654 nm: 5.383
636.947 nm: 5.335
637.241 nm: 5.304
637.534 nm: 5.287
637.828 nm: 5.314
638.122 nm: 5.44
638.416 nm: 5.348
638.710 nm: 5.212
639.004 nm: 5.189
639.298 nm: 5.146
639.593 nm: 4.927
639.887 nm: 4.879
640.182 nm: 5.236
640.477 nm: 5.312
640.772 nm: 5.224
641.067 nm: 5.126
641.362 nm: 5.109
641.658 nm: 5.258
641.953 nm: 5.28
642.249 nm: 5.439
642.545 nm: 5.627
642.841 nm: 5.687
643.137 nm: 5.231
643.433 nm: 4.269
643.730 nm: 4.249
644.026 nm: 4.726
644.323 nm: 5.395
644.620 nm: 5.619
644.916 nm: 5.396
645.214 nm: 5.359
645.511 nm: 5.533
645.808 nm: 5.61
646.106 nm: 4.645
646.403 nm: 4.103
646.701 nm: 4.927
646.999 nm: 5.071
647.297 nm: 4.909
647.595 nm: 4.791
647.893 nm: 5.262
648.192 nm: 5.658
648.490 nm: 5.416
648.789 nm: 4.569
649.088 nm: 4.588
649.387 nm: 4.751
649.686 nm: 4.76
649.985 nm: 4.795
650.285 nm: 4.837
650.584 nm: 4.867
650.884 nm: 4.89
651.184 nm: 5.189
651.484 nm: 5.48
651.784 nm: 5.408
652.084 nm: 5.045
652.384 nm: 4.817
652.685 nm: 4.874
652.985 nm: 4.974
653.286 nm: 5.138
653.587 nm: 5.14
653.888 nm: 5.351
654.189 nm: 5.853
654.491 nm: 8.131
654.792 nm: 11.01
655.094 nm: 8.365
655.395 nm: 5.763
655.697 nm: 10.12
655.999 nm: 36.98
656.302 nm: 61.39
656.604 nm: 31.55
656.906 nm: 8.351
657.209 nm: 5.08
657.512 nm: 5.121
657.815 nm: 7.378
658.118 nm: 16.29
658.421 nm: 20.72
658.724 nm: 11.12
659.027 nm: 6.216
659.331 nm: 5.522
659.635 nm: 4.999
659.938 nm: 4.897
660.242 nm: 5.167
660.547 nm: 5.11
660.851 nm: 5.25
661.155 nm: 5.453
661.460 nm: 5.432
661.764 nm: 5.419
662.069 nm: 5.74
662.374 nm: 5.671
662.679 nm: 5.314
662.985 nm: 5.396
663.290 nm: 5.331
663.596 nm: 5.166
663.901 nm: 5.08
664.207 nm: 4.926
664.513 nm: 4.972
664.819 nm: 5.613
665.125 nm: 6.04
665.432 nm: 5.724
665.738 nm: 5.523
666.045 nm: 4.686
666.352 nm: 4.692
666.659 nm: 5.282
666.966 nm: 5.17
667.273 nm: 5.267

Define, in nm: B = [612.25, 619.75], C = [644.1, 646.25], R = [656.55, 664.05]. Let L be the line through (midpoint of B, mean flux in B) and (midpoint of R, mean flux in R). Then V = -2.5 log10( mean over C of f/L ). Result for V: 0.26 mag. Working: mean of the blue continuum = 5.28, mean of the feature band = 5.34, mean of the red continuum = 7.56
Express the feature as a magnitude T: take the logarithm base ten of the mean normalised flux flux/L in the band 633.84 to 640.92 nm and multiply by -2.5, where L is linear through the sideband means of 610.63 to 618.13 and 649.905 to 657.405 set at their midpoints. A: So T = 0.50 mag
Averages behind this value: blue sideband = 5.27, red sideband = 10.6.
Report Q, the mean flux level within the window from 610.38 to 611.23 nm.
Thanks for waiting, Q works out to 5.34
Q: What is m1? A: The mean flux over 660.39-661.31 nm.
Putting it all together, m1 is 5.27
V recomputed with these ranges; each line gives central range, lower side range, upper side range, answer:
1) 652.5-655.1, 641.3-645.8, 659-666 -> -0.21 mag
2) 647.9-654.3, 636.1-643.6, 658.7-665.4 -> 0.07 mag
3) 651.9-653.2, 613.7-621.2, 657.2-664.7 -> 0.28 mag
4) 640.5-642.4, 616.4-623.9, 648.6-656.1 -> 0.20 mag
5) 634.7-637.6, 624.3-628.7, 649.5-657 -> 0.34 mag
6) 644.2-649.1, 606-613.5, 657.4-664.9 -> 0.24 mag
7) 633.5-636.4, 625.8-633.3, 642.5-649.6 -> -0.01 mag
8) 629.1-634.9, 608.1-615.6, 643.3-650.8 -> -0.10 mag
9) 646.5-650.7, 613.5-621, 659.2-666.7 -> 0.07 mag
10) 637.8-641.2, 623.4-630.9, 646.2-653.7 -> 0.00 mag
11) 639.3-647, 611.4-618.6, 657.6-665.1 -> 0.20 mag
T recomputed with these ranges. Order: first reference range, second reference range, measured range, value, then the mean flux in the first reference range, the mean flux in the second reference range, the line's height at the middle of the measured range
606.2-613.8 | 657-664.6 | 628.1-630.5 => 0.057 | 5.51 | 6.69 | 5.96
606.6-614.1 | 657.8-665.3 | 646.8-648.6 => 0.228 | 5.51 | 6.71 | 6.38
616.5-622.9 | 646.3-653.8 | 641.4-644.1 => -0.006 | 5.35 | 4.98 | 5.07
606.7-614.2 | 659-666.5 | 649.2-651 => 0.118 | 5.51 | 5.32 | 5.36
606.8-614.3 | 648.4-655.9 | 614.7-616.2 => 0.121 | 5.5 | 5.99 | 5.56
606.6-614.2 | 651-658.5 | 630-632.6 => 0.443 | 5.5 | 11.6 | 8.39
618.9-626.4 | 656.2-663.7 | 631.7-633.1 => 0.188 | 5.33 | 9.8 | 6.5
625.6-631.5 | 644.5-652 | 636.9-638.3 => -0.007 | 5.51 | 5.06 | 5.3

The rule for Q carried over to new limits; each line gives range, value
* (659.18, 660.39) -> 5.15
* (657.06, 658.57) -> 10.9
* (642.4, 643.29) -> 5.51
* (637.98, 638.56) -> 5.39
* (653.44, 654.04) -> 5.25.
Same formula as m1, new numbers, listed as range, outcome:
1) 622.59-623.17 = 5.33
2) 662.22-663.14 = 5.46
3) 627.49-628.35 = 5.5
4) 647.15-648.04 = 4.99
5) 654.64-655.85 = 8.87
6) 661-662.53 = 5.54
